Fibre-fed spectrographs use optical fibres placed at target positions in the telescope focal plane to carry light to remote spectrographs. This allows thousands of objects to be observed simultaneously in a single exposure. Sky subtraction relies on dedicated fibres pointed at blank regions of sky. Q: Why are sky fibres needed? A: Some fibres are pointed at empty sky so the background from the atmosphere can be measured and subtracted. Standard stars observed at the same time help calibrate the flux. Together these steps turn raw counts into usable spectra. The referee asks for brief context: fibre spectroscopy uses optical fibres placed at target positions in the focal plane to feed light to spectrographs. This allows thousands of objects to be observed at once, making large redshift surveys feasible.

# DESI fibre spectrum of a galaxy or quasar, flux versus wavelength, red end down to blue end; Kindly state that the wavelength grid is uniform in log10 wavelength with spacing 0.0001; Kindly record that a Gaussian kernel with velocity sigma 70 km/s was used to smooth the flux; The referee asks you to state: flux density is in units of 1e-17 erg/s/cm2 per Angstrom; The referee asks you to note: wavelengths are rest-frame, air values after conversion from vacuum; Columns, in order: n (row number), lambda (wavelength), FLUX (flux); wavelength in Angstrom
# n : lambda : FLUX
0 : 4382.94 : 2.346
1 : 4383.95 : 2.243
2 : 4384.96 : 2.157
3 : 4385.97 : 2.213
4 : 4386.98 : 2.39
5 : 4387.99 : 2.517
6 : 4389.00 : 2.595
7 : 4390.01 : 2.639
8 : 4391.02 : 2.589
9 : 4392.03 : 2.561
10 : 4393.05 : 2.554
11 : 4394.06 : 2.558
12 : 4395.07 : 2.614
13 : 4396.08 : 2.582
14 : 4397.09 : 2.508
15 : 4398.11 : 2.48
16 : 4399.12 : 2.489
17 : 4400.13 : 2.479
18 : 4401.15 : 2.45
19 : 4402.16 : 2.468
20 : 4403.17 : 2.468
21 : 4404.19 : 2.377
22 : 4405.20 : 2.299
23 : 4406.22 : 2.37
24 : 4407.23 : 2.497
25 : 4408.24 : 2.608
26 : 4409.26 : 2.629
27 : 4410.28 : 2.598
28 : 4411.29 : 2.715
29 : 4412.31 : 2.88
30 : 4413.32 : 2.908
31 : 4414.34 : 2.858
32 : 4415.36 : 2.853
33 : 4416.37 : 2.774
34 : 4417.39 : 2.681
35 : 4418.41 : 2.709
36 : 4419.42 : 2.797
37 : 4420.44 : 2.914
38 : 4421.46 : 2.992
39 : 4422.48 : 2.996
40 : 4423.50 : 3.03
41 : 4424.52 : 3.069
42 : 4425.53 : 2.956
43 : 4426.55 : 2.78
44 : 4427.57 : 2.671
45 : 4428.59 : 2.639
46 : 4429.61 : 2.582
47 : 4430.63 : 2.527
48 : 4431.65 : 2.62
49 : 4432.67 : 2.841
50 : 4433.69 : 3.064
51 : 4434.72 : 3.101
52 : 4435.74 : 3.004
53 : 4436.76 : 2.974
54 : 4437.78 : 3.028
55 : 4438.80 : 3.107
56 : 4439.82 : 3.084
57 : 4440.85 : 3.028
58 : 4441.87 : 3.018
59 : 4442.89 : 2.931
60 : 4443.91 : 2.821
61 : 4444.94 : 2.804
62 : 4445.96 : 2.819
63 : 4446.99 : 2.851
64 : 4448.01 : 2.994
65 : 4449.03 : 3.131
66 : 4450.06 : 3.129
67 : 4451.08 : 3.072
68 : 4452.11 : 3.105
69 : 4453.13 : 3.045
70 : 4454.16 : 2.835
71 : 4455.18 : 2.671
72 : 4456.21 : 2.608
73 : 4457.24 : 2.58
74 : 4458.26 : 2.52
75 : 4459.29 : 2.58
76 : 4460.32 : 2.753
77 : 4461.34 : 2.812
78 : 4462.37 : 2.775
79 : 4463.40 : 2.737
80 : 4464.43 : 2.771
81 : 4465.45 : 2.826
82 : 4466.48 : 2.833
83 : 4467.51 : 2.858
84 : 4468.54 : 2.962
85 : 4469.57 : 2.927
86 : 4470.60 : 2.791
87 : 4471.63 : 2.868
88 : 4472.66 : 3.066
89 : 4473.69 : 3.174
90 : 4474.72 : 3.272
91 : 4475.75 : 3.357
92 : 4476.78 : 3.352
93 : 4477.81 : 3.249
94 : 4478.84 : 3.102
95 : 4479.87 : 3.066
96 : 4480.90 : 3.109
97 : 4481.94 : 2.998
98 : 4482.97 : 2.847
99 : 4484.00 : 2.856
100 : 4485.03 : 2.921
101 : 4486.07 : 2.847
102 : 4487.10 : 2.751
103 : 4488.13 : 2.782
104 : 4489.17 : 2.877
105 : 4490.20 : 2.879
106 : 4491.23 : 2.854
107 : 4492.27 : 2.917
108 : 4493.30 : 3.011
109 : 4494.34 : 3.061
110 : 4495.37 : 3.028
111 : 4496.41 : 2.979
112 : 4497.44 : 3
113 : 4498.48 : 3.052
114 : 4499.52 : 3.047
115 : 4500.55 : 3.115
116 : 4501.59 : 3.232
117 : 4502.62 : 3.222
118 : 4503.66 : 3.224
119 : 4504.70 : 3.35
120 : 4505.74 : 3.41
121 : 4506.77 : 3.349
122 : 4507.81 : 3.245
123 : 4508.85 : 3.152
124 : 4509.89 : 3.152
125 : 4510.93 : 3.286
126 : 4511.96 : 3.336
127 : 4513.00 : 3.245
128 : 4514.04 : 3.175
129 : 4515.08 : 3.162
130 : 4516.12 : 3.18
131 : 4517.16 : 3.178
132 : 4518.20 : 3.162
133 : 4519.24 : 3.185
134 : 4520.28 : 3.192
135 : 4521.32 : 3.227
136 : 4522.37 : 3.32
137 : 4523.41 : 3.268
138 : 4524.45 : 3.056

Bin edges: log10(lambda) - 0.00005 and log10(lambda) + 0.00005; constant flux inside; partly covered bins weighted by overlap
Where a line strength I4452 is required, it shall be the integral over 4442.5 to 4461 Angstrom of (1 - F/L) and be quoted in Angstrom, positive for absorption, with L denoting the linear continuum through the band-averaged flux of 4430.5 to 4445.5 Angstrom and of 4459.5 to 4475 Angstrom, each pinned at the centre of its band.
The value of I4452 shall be 0.4 Angstrom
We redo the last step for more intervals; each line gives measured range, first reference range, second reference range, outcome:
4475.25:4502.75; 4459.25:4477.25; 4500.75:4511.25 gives 0.8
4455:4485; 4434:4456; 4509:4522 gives 1.4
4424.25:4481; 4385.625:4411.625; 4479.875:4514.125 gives -2.0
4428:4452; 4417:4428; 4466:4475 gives -0.1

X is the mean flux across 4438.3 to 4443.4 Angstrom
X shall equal 3.03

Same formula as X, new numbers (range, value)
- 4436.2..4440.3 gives 3.05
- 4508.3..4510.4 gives 3.15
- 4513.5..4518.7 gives 3.17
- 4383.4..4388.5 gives 2.3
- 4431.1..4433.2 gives 2.73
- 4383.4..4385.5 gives 2.2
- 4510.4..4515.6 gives 3.24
